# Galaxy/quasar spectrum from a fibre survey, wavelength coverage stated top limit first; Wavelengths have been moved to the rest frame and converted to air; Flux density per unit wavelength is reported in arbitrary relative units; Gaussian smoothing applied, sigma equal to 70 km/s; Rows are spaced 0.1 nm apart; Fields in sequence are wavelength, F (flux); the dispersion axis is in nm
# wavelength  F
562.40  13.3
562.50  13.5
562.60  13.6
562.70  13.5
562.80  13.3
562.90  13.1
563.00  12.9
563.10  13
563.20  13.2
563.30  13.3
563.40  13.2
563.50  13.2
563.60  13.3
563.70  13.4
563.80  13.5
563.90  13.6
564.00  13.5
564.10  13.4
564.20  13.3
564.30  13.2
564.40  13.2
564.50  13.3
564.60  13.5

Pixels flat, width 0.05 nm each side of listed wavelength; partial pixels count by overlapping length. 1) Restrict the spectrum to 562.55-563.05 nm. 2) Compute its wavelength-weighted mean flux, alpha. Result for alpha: 13.3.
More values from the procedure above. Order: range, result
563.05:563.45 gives 13.2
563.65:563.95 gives 13.5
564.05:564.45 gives 13.3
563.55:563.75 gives 13.4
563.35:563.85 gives 13.3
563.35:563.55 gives 13.2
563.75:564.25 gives 13.5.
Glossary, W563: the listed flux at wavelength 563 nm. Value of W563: 12.9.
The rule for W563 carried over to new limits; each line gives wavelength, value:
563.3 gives 13.3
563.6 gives 13.3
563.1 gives 13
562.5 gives 13.5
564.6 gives 13.5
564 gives 13.5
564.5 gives 13.3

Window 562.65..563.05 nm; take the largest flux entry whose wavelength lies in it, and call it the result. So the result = 13.5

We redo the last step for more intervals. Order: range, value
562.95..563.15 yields 13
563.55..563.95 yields 13.6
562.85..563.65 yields 13.3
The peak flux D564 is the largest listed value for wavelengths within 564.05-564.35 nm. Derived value 13.4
